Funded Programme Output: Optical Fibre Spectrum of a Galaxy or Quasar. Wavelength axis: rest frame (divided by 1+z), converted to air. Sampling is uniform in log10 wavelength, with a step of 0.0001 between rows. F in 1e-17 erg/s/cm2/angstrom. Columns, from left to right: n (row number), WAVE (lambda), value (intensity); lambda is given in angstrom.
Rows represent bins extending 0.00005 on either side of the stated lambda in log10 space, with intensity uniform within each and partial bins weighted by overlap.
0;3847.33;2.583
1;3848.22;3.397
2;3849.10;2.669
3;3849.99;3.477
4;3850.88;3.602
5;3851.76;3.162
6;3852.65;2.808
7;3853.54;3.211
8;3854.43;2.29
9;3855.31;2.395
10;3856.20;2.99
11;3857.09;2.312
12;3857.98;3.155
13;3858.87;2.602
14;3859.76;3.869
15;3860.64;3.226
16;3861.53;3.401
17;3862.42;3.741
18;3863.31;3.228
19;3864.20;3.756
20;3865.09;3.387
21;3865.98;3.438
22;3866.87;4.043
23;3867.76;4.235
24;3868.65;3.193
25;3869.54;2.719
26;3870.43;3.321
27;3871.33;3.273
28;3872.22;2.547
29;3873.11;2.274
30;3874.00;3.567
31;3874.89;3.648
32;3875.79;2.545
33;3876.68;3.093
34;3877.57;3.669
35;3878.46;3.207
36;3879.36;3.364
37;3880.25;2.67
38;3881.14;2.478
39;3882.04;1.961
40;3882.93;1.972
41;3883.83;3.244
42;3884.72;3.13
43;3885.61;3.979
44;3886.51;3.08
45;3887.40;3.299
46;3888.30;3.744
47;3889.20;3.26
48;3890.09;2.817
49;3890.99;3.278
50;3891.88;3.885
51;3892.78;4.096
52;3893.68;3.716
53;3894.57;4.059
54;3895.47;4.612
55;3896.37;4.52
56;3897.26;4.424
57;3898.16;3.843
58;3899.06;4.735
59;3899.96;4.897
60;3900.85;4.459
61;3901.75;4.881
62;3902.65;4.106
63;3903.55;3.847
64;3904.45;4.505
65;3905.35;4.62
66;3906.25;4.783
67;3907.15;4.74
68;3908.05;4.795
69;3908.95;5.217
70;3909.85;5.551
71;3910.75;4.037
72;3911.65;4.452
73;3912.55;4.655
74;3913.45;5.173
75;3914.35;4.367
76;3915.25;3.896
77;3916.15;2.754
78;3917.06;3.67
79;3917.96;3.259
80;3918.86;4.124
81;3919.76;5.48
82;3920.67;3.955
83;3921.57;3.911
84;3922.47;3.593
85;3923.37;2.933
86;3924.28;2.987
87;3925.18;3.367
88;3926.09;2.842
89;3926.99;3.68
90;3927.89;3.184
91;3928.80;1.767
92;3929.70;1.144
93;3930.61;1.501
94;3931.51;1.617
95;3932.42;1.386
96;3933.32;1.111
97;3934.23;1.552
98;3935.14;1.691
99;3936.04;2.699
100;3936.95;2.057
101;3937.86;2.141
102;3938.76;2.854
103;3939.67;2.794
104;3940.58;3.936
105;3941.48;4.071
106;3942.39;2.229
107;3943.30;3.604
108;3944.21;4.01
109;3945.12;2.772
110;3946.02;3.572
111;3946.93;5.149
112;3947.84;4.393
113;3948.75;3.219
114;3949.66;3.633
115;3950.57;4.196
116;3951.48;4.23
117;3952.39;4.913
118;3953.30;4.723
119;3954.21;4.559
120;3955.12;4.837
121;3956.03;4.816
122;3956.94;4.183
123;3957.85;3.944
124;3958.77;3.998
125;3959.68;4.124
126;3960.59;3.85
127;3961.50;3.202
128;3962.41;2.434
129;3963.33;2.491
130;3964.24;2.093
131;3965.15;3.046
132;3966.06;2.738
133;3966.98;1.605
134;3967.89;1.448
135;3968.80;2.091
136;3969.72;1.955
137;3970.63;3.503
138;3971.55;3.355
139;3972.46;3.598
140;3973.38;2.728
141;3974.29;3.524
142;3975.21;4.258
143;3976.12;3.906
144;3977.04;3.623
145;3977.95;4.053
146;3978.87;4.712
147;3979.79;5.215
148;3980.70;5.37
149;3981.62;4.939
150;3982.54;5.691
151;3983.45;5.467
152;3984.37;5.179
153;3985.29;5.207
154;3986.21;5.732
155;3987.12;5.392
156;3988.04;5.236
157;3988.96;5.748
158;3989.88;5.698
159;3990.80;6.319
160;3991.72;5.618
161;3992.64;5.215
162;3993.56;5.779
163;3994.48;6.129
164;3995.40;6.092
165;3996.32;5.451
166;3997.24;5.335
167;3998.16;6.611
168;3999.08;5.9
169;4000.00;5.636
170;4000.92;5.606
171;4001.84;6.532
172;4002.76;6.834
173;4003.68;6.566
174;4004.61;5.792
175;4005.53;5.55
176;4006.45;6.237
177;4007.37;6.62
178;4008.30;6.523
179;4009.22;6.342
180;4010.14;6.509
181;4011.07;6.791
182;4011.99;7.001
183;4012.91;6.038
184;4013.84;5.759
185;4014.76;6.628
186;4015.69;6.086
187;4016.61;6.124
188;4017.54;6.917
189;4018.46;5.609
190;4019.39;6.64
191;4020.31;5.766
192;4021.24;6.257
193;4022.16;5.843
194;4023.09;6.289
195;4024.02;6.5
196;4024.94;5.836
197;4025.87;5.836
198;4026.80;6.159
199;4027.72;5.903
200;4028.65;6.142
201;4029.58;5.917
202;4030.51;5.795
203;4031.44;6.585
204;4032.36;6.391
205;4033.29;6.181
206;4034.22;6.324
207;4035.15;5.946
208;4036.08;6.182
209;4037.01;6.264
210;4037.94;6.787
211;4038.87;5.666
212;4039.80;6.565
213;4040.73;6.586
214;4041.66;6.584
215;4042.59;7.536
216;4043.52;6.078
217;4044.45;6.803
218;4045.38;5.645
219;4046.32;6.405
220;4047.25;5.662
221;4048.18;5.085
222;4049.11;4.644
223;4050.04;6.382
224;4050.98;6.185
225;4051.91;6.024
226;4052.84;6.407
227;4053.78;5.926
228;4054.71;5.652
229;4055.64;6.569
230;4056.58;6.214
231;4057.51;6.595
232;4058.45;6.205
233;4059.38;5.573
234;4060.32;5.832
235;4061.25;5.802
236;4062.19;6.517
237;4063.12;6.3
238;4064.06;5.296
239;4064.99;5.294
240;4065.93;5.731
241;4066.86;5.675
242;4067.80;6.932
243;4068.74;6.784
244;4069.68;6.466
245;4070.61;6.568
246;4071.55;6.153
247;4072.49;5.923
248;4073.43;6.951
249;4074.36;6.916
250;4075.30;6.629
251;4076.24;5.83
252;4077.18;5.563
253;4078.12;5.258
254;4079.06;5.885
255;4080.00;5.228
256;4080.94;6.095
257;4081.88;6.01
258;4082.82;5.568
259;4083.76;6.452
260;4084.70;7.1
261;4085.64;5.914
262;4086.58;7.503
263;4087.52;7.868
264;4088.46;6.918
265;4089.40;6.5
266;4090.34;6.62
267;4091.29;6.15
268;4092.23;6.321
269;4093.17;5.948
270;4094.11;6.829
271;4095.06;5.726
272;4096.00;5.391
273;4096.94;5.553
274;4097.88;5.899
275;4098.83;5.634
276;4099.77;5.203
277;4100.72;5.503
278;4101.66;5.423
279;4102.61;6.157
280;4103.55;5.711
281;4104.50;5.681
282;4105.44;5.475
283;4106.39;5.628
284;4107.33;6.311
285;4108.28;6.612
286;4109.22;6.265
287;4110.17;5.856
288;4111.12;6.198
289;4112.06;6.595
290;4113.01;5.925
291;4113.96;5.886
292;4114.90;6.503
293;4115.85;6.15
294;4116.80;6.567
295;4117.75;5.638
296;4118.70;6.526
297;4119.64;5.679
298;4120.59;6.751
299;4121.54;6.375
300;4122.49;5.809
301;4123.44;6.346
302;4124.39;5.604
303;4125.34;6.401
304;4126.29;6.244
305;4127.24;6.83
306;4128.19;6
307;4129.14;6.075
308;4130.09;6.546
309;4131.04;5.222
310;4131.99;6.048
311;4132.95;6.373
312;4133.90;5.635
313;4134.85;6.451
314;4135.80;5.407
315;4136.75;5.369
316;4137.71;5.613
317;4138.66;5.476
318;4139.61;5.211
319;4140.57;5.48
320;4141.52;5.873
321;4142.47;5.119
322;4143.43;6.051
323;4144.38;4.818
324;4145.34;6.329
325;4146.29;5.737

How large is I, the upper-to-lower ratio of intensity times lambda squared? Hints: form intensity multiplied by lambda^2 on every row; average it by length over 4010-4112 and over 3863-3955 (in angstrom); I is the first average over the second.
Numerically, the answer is 1.9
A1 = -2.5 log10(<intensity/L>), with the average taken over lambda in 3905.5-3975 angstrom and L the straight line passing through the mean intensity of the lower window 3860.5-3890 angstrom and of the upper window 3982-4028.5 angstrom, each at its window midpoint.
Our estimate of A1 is 0.31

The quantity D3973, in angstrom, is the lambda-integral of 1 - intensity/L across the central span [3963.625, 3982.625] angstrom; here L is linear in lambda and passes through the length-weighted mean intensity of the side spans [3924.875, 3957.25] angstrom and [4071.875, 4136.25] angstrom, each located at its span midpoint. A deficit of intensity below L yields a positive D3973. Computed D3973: 1.7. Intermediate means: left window 3.18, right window 6.11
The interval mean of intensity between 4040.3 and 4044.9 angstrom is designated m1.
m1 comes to 6.72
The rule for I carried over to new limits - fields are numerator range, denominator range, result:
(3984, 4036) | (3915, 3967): 1.92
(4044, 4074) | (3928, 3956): 2.07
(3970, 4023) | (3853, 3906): 1.70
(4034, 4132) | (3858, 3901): 1.97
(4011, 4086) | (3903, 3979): 1.87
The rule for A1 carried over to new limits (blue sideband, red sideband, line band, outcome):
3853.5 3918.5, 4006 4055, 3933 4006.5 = 0.22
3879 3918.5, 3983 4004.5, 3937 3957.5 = 0.27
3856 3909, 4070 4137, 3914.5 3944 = 0.38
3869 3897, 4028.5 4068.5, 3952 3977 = 0.34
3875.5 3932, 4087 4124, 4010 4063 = -0.17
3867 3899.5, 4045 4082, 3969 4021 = -0.09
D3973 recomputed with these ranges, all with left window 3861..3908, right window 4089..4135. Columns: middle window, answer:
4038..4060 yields -3.1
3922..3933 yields 4.3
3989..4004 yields -3.5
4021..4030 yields -1.7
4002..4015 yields -3.8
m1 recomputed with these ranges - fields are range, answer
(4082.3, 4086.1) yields 6.26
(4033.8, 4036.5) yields 6.14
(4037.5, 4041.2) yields 6.4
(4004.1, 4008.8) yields 6.14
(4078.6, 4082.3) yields 5.8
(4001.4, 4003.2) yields 6.69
